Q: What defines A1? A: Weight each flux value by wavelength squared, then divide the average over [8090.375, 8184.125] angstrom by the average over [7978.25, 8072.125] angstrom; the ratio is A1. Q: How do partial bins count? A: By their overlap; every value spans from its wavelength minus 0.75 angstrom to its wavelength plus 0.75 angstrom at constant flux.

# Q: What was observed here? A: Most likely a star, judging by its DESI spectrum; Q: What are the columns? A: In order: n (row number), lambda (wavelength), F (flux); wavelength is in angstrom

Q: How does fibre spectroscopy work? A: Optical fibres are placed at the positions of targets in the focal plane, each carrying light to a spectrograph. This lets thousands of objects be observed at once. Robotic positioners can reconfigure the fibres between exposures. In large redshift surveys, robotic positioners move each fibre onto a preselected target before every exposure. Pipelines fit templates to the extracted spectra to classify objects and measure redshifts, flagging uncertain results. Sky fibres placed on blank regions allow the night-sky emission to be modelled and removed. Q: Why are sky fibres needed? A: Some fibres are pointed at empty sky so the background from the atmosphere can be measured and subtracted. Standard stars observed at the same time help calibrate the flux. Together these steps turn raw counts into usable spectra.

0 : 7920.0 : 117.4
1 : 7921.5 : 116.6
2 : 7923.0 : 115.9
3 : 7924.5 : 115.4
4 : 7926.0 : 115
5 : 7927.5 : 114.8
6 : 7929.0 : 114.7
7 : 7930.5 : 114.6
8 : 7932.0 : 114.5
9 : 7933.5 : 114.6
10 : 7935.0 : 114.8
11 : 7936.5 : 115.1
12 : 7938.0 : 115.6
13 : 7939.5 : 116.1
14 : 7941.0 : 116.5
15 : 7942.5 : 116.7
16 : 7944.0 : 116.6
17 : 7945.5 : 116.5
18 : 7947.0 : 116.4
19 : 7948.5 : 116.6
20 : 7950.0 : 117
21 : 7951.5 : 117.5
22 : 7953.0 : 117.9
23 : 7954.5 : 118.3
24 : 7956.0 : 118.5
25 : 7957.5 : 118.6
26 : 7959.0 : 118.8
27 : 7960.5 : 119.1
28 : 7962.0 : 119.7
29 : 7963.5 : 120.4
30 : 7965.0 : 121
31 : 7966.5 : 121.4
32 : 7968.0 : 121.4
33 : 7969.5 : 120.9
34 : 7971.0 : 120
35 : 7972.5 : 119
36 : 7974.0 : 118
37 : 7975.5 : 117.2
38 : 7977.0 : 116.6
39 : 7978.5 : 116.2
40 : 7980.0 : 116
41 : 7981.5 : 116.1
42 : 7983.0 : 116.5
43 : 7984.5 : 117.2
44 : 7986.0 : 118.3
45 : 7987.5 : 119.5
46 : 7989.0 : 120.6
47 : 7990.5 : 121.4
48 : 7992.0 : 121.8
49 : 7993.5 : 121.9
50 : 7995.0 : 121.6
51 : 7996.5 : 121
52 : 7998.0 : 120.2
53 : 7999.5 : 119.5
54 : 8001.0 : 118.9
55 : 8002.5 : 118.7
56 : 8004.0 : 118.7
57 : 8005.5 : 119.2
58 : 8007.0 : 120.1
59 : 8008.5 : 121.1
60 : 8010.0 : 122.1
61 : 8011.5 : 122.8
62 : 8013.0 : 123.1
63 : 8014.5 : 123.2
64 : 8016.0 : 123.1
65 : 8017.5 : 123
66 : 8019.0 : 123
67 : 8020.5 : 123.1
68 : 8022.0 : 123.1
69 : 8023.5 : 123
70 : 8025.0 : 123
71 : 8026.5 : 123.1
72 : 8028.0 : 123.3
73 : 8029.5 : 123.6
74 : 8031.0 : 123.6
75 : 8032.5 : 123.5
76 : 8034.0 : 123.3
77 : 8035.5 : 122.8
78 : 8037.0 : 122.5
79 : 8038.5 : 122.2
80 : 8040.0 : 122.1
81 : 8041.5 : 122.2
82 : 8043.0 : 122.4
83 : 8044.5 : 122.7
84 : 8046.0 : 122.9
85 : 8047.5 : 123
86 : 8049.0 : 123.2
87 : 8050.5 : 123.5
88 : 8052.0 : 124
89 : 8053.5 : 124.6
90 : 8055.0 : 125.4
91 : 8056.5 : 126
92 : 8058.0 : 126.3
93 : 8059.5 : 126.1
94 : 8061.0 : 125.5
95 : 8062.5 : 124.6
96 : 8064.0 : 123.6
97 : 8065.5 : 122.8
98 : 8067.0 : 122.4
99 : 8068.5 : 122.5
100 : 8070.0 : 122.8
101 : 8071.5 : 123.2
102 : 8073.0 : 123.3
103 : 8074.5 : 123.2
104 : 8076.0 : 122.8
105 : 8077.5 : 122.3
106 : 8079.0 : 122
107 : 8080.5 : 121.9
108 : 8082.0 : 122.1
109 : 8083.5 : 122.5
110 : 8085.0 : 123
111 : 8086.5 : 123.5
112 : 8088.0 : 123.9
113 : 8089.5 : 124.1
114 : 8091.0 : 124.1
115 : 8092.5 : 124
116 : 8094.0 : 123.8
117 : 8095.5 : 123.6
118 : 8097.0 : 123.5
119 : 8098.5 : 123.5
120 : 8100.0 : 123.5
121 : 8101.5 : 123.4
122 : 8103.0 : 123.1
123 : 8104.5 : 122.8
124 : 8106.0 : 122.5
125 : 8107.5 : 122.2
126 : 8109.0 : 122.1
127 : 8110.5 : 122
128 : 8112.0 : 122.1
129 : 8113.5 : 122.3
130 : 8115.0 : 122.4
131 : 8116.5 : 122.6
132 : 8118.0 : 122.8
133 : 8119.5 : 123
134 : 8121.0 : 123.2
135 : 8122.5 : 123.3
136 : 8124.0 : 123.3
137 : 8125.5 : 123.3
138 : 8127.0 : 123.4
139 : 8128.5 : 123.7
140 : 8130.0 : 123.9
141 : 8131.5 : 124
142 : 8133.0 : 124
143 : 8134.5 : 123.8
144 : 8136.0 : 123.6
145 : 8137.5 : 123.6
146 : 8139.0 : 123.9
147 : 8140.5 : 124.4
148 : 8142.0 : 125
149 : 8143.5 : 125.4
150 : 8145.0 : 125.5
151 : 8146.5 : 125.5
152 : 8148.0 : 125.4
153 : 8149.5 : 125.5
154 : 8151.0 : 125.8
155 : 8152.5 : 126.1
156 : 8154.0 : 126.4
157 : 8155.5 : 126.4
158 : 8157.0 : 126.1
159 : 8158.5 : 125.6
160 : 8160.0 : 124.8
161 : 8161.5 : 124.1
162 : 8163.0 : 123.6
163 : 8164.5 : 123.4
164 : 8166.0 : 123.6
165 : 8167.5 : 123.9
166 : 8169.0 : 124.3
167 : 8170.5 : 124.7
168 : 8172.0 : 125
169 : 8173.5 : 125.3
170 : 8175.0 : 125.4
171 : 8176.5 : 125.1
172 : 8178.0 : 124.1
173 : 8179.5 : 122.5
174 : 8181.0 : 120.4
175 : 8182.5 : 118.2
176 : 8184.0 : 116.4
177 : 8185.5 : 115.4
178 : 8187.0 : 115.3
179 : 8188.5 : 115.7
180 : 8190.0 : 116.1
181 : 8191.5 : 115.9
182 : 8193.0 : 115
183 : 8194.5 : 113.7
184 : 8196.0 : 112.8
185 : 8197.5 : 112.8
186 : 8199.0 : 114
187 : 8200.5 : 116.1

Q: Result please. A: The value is 1.04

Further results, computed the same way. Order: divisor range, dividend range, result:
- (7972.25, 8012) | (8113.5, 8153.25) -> 1.08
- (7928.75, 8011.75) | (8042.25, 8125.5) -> 1.07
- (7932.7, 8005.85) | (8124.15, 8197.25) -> 1.09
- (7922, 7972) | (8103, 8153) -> 1.10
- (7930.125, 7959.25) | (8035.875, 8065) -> 1.09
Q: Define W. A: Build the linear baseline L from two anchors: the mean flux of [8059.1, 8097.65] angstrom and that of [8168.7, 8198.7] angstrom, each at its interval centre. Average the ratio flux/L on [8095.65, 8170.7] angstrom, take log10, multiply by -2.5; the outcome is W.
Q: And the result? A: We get -0.03 mag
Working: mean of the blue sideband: 123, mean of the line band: 124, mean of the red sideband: 119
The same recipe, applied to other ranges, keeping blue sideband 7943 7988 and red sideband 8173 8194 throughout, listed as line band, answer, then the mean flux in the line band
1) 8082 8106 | -0.04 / 123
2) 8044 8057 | -0.05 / 124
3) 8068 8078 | -0.04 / 123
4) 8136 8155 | -0.05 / 125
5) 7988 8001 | -0.02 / 121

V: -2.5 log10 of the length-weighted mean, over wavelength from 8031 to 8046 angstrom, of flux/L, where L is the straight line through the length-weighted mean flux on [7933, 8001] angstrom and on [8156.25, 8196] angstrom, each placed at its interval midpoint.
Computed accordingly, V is -0.03 mag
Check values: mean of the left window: 118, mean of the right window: 121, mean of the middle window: 123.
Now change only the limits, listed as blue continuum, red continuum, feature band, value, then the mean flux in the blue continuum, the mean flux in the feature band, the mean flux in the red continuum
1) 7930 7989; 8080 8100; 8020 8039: -0.021 mag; 118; 123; 123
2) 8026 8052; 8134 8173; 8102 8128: 0.013 mag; 123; 123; 125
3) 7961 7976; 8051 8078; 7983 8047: 0.002 mag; 120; 122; 124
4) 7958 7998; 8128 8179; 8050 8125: -0.006 mag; 119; 123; 125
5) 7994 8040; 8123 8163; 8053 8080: -0.007 mag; 122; 124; 125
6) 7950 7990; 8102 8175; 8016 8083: -0.019 mag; 119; 123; 124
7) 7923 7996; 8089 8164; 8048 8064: -0.031 mag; 118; 125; 124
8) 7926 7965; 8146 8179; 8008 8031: -0.030 mag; 117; 123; 125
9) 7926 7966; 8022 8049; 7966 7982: 0.003 mag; 117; 118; 123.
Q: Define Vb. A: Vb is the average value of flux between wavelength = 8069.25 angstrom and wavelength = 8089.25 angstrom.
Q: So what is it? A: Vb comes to 123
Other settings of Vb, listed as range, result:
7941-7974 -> 119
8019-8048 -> 123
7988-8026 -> 121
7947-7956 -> 117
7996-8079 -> 123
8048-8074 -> 124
